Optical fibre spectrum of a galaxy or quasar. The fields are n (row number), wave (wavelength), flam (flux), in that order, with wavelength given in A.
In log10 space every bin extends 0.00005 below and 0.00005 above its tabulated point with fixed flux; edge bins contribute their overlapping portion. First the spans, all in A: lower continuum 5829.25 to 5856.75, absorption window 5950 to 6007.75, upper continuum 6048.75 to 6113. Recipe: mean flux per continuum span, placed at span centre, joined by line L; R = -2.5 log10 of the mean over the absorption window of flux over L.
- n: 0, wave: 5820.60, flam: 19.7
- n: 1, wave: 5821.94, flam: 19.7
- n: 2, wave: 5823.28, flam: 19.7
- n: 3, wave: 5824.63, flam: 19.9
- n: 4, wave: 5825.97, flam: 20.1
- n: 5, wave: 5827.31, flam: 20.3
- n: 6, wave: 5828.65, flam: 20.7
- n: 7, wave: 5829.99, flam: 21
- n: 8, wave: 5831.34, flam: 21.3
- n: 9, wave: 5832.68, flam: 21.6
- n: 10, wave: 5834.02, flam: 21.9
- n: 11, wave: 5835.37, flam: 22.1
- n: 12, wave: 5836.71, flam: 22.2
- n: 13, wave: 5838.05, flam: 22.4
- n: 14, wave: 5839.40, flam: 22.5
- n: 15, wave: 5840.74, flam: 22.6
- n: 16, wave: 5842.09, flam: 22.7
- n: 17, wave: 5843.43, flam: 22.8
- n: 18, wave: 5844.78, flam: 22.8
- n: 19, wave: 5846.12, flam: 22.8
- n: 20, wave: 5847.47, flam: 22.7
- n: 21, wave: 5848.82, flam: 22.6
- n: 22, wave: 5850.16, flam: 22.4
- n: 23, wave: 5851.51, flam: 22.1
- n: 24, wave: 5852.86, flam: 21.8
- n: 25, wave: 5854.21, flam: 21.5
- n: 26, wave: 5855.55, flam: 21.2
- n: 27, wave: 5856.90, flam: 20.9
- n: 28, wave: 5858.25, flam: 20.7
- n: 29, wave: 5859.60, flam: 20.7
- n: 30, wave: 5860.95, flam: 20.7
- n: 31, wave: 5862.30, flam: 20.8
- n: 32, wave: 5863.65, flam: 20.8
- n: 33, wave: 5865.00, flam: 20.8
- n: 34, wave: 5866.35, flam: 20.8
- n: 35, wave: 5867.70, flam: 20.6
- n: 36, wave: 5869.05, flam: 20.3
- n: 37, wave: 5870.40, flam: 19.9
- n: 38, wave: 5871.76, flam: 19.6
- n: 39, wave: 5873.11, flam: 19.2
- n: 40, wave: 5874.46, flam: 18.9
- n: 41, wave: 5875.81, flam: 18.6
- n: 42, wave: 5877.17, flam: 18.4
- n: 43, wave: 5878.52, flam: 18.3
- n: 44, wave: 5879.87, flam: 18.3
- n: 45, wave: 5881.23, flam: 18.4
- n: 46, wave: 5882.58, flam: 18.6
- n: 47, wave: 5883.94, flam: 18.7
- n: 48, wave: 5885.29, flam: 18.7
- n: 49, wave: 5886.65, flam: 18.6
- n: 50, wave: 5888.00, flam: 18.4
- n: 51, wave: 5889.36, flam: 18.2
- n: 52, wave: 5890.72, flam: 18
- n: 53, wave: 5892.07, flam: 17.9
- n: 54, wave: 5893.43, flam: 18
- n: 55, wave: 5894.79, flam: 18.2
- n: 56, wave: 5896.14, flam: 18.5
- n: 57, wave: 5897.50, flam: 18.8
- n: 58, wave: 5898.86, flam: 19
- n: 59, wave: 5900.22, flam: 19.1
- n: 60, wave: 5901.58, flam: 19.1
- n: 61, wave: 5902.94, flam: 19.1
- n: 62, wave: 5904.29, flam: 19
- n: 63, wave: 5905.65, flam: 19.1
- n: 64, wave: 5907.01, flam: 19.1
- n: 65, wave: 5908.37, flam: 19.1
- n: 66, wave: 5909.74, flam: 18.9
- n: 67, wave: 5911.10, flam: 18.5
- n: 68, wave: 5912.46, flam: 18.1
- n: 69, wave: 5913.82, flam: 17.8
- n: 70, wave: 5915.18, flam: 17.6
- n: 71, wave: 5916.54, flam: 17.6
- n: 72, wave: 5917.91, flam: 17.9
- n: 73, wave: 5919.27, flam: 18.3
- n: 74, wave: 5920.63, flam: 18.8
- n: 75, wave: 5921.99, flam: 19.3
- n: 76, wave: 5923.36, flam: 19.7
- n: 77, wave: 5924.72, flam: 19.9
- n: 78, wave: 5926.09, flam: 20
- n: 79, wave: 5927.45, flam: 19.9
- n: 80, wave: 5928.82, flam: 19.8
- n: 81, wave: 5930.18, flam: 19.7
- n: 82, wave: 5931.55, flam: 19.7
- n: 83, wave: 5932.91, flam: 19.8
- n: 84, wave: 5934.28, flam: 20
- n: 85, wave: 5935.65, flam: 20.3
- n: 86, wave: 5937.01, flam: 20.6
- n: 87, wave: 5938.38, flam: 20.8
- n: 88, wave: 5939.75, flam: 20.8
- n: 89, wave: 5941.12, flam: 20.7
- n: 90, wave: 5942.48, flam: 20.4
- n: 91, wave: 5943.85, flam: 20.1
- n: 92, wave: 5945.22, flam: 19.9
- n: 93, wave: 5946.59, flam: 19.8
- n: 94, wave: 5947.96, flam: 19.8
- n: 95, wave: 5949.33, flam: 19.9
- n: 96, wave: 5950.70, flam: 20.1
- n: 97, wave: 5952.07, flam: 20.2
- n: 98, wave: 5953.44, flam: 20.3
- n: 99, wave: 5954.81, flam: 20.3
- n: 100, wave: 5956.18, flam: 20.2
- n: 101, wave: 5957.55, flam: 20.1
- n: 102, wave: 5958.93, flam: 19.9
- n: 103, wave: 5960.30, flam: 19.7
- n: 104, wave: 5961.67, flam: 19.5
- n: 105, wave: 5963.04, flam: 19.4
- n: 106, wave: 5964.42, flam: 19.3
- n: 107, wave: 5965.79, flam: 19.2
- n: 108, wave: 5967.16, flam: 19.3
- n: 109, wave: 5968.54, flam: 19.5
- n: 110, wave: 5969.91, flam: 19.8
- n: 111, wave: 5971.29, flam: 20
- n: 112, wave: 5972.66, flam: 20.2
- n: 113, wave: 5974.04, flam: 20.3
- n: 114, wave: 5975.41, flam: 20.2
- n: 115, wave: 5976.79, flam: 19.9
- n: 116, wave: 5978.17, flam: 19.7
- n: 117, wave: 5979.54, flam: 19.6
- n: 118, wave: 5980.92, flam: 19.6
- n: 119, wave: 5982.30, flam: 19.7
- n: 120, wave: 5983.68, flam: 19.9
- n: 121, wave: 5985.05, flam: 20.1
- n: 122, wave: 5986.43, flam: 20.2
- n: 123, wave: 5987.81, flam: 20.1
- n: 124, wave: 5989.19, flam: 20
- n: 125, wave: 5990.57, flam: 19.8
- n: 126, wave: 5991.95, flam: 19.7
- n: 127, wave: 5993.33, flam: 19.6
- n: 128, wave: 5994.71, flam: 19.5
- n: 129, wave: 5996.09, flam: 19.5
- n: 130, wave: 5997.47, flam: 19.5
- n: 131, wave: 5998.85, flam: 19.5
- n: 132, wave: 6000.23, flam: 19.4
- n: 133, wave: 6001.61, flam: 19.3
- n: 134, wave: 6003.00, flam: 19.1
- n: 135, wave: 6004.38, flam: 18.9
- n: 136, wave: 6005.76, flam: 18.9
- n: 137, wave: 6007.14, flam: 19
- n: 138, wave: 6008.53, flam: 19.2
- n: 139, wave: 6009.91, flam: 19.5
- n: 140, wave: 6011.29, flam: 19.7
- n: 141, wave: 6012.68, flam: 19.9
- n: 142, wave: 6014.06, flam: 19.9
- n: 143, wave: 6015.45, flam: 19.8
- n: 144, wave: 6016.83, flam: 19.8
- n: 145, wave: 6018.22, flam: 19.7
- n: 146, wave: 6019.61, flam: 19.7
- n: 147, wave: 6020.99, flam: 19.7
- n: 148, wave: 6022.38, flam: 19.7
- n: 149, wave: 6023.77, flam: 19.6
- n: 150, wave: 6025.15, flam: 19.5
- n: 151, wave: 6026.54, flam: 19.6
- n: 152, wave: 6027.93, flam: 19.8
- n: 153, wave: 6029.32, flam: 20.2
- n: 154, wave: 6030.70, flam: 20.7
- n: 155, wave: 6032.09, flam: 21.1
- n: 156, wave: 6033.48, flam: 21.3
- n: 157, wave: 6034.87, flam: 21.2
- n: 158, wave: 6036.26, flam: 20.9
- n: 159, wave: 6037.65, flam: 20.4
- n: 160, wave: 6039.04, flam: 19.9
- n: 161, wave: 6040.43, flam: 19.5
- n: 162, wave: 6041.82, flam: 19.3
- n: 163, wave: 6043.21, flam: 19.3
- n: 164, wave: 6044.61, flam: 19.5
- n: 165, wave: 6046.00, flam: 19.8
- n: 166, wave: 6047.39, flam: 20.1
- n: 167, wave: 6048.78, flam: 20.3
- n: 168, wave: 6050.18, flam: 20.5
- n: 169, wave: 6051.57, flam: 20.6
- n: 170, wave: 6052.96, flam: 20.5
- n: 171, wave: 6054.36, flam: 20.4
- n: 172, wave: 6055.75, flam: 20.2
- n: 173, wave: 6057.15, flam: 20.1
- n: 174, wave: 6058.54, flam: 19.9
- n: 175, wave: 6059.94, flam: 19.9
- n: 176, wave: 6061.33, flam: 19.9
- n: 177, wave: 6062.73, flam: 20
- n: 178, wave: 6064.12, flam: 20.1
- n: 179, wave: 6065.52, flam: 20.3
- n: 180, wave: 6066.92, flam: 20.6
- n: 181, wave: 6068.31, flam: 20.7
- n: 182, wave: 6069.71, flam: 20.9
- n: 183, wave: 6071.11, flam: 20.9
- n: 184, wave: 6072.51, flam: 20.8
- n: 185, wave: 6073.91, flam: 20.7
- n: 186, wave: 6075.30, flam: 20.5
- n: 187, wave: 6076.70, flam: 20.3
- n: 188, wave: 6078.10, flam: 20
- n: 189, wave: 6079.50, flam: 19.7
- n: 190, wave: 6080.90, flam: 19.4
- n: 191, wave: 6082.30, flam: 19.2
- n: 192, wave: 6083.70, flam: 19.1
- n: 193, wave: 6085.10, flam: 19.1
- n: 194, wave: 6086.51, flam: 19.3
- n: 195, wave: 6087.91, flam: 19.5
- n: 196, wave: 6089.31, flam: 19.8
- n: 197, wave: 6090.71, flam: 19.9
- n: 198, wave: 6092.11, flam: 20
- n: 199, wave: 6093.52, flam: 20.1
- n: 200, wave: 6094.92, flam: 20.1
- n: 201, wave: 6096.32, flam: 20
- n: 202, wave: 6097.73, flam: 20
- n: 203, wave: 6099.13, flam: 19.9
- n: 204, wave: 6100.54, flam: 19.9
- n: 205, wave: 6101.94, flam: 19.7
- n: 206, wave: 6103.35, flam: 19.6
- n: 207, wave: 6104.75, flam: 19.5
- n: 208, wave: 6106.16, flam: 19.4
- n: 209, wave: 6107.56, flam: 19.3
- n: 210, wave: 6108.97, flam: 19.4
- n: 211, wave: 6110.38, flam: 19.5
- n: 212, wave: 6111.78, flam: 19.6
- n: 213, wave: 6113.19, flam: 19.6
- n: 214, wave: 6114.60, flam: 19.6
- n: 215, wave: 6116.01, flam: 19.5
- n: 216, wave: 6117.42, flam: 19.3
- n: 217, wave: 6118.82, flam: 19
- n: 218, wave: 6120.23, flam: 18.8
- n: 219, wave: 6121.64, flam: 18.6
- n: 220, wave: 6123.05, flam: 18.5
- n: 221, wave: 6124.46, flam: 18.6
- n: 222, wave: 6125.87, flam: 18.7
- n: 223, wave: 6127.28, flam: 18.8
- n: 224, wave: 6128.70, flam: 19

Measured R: 0.06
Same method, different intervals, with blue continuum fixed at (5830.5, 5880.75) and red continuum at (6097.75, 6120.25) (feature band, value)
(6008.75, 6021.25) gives 0.020 mag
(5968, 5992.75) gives 0.022 mag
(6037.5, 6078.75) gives -0.020 mag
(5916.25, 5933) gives 0.074 mag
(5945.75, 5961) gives 0.024 mag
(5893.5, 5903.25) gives 0.113 mag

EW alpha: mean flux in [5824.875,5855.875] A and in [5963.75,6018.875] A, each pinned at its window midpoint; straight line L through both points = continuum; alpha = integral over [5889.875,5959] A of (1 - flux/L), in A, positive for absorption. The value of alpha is 4.3 A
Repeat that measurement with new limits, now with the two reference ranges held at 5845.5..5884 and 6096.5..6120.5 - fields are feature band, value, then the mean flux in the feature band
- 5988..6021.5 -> 0.62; 19.5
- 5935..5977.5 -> 0.12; 20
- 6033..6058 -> -0.56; 20.2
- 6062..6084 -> -0.63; 20.2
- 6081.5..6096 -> -0.01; 19.6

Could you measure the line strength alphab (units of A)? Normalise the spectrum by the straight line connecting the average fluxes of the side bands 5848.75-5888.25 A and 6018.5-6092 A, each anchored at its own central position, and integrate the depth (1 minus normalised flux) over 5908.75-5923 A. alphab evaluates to 1.2 A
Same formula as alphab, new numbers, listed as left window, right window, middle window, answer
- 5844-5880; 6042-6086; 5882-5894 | 1.33 A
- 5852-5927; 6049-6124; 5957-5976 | -0.27 A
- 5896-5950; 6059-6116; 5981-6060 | -0.76 A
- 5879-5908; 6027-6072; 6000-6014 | 0.36 A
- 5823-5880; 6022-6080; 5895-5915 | 1.97 A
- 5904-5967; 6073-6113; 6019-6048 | -0.55 A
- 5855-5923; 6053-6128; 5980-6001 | -0.35 A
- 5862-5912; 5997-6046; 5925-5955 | -1.26 A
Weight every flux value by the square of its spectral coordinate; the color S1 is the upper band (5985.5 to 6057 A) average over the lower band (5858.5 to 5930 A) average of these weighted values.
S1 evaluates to 1.09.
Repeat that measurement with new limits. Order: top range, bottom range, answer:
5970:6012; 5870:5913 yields 1.09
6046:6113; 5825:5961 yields 1.06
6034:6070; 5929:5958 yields 1.04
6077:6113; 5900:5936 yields 1.09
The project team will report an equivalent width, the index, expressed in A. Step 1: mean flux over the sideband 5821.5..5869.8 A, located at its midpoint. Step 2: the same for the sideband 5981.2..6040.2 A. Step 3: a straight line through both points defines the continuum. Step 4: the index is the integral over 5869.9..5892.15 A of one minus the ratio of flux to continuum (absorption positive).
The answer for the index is 2.6 A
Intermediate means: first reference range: 21.4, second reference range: 19.8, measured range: 18.6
